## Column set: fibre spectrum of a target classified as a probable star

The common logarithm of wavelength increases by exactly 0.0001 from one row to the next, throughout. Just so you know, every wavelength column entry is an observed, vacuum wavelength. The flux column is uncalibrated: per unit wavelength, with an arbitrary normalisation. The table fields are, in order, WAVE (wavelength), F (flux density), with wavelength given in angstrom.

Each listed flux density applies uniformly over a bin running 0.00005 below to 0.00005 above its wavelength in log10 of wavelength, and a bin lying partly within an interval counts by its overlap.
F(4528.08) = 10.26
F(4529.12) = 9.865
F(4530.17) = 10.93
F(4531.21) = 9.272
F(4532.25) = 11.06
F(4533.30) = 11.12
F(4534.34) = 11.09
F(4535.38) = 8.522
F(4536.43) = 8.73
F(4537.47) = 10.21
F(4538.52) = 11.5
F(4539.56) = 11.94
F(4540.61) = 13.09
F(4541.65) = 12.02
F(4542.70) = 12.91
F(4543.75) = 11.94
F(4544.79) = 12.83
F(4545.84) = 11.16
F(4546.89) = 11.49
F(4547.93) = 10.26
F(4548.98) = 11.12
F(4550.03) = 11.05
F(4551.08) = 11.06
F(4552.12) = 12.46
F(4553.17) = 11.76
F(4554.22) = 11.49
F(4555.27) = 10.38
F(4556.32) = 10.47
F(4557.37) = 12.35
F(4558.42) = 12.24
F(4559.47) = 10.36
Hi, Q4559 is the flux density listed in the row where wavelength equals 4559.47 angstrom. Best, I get 10.36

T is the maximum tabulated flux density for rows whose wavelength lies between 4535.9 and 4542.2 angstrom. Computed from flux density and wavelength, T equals 13.09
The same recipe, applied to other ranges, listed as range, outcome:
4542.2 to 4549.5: 12.91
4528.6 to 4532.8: 11.06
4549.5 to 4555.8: 12.46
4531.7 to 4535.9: 11.12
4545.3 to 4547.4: 11.49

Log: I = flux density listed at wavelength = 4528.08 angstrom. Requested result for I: 10.26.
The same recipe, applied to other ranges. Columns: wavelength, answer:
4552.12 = 12.46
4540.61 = 13.09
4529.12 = 9.865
